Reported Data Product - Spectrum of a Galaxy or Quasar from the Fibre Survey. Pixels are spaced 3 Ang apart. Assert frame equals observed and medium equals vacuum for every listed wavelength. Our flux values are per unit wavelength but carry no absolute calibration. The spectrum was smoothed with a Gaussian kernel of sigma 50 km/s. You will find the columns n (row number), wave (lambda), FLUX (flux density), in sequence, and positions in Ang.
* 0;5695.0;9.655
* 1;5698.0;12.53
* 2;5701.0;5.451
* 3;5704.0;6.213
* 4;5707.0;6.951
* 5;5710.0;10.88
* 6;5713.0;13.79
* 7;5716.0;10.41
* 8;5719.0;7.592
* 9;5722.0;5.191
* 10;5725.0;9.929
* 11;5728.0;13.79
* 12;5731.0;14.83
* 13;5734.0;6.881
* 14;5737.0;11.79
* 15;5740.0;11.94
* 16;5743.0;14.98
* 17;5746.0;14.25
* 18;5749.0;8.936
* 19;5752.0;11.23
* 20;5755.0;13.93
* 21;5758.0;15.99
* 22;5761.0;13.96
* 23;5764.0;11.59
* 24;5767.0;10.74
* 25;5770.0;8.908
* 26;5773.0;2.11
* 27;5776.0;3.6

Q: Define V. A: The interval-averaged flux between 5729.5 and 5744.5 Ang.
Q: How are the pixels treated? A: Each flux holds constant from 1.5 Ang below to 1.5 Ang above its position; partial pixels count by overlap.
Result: 12.1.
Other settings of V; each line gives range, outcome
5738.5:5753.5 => 12.3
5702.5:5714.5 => 9.46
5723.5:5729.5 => 11.9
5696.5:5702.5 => 8.99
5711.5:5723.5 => 9.25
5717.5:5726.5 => 7.57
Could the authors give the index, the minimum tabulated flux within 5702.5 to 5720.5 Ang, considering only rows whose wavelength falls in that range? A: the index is 6.213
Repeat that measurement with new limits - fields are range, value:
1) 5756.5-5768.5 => 10.74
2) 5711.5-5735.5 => 5.191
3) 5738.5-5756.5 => 8.936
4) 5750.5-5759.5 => 11.23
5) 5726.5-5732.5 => 13.79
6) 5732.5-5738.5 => 6.881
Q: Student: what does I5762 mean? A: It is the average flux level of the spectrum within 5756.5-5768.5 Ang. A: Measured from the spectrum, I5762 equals 13.1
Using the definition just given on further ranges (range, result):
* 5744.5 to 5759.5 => 12.9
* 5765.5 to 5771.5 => 9.82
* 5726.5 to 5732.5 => 14.3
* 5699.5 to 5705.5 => 5.83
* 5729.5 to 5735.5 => 10.9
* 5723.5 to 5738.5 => 11.4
